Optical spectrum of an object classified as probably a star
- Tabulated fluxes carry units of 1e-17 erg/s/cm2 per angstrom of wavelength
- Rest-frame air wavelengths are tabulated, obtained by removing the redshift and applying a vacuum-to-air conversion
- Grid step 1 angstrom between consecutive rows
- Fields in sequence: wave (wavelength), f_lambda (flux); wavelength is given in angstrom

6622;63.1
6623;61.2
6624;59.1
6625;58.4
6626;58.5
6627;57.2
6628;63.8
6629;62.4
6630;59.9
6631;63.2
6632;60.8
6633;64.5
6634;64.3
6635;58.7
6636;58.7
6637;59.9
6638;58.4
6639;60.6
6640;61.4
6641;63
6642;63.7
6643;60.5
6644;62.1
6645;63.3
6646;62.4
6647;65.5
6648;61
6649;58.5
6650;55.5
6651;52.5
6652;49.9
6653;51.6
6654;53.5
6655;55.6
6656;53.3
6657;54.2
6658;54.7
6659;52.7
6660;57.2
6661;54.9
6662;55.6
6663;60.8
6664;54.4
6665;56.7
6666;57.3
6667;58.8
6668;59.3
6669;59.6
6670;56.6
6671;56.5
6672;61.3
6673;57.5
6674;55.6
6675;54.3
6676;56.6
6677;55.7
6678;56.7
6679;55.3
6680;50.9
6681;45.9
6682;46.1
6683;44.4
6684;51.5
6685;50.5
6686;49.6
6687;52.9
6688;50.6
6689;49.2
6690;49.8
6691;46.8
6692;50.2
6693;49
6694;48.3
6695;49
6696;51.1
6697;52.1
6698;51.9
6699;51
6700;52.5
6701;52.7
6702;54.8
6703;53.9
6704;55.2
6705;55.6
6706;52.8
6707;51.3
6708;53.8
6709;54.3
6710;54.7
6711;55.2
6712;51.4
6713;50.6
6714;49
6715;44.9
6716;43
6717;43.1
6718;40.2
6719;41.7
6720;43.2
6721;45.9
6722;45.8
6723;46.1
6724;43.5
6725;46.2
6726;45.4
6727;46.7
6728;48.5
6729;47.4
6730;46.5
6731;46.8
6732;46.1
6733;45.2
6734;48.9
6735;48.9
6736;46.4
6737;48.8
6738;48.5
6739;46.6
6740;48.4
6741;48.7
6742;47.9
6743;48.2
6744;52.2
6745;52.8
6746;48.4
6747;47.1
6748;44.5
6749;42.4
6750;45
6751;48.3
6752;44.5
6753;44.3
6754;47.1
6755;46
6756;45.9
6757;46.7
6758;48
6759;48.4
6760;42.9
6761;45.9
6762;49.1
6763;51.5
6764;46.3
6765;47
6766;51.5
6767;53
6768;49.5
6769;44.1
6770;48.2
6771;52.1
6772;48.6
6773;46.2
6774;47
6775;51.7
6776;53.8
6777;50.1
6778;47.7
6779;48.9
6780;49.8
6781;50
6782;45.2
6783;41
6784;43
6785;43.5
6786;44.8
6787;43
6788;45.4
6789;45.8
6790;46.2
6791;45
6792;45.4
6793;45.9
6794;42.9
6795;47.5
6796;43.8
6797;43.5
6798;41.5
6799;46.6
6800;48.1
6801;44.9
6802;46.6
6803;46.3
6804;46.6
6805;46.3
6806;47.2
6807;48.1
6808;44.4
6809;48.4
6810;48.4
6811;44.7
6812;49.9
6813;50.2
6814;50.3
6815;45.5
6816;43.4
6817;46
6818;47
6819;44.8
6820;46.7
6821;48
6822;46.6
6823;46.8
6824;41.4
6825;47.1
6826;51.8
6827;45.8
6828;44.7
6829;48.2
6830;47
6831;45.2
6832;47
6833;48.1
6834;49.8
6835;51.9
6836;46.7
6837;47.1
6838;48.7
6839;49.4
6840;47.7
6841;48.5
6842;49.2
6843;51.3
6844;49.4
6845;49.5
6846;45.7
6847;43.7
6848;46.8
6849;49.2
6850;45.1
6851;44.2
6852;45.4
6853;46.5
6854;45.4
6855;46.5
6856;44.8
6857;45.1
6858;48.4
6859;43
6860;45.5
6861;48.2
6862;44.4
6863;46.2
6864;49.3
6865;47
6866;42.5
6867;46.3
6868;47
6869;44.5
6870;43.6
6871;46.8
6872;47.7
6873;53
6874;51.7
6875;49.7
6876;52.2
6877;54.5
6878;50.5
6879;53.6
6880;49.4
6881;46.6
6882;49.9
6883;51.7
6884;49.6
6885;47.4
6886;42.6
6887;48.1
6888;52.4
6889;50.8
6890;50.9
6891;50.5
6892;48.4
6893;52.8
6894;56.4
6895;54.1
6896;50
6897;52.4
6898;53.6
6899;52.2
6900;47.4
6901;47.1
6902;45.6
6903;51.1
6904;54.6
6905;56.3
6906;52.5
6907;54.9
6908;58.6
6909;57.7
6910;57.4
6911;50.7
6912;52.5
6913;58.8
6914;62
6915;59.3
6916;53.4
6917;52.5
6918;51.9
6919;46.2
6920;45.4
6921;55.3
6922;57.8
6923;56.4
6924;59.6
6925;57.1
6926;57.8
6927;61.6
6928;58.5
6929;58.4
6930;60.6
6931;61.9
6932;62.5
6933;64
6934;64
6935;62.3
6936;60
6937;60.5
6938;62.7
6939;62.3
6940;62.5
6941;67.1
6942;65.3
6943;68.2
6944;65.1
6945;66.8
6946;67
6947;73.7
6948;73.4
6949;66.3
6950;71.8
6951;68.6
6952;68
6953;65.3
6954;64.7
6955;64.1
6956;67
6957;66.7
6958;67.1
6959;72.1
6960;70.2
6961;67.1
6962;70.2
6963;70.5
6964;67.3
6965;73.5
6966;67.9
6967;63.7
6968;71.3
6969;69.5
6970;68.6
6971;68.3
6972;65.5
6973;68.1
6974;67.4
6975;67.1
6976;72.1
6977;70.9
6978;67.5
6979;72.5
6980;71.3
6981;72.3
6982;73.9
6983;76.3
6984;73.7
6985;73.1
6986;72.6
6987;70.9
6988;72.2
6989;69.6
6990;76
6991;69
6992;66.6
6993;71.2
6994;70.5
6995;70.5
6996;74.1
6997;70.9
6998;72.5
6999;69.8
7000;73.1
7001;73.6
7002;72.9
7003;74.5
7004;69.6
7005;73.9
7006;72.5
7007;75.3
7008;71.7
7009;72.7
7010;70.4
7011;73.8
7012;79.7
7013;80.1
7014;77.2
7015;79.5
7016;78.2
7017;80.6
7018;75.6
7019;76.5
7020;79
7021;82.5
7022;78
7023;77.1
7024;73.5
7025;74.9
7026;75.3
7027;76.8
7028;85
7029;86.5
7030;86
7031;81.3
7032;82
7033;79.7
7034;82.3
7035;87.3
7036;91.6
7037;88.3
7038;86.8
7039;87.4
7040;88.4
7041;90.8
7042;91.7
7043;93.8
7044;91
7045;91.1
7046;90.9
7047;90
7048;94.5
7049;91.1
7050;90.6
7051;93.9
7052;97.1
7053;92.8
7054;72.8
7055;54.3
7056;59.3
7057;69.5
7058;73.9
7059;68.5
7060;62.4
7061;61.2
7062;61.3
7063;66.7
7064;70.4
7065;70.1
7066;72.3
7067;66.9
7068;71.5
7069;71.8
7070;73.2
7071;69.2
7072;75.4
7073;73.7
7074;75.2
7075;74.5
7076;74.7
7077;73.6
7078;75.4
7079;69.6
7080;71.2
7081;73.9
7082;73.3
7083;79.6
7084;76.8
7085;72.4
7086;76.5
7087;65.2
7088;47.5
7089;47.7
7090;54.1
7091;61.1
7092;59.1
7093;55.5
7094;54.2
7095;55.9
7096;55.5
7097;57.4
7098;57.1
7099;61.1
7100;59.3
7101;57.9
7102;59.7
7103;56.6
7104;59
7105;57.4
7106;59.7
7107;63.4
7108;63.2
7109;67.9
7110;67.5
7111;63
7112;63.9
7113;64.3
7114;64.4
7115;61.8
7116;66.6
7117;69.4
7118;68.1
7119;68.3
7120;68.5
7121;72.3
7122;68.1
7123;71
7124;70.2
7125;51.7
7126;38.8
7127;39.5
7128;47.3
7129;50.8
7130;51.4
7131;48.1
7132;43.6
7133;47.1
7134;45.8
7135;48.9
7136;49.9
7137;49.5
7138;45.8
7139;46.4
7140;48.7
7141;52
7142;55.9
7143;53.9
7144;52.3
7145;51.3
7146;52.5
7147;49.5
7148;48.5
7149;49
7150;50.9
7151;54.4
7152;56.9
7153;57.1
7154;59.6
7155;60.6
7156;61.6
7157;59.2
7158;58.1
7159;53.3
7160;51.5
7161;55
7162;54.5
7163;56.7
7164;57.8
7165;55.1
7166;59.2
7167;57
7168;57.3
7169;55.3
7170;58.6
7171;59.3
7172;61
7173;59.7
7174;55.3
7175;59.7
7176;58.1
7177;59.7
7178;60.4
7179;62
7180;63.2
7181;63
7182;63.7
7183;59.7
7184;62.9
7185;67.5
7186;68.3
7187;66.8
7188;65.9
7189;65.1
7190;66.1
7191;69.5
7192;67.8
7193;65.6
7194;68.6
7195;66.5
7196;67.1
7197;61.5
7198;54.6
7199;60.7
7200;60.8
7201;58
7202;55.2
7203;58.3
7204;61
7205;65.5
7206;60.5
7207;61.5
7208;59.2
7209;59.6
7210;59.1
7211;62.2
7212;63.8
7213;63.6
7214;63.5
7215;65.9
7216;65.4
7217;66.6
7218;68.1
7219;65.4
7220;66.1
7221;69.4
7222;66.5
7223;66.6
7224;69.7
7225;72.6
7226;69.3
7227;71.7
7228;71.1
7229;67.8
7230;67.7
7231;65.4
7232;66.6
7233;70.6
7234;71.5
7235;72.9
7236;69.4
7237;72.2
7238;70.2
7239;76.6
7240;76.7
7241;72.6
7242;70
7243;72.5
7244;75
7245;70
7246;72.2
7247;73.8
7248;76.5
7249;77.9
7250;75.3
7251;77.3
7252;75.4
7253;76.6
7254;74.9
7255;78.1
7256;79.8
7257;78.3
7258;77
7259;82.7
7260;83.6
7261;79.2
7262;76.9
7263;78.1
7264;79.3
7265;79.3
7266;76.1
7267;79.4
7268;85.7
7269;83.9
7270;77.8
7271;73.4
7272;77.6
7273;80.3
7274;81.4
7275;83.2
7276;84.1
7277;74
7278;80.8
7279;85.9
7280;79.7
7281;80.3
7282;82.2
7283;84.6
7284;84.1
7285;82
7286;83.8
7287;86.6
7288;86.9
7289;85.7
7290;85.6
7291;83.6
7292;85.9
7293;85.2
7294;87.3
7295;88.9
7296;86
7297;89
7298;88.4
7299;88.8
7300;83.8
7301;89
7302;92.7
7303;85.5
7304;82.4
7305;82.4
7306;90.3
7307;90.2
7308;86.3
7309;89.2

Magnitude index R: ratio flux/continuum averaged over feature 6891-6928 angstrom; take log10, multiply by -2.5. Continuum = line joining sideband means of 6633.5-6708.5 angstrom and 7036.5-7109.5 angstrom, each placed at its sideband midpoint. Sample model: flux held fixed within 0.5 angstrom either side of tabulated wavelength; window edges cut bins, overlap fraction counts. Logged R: 0.20 mag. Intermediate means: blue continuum 55.1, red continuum 71.5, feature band 53.9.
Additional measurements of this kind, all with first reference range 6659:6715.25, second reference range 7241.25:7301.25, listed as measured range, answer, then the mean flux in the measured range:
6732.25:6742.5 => 0.163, 47.8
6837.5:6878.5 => 0.277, 47.4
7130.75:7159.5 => 0.391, 52.1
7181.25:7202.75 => 0.202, 63.8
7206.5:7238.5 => 0.171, 66.9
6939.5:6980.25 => -0.038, 68.3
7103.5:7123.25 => 0.124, 65.3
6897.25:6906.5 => 0.230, 51.2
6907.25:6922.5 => 0.169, 54.6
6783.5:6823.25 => 0.264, 46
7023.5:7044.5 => -0.216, 84.8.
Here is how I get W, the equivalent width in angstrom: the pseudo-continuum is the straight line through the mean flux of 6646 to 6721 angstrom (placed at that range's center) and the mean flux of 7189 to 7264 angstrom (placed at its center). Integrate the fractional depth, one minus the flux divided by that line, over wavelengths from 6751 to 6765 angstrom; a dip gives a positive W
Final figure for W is 2.1 angstrom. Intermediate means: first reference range 52.8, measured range 46.7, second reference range 69.2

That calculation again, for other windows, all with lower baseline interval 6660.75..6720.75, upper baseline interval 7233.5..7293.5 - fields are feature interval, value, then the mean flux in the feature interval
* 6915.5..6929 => 1.7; 55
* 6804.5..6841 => 6.9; 47.2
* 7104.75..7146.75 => 8.9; 56.9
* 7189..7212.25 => 4.1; 62.3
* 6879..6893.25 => 2.7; 49.5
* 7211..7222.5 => 1.6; 65.7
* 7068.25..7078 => -0.5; 73.5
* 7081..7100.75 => 2.5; 61.8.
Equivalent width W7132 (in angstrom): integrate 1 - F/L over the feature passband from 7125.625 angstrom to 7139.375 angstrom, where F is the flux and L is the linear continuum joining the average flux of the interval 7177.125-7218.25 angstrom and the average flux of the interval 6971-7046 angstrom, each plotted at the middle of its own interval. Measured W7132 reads 4.29 angstrom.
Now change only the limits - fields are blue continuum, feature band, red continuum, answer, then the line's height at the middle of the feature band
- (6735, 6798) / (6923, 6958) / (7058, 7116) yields -4.4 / 57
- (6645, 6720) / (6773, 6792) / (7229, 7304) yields 3.6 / 57.5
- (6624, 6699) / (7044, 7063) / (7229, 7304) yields -2.0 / 71.1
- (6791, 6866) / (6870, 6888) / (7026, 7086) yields 1.4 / 53.8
